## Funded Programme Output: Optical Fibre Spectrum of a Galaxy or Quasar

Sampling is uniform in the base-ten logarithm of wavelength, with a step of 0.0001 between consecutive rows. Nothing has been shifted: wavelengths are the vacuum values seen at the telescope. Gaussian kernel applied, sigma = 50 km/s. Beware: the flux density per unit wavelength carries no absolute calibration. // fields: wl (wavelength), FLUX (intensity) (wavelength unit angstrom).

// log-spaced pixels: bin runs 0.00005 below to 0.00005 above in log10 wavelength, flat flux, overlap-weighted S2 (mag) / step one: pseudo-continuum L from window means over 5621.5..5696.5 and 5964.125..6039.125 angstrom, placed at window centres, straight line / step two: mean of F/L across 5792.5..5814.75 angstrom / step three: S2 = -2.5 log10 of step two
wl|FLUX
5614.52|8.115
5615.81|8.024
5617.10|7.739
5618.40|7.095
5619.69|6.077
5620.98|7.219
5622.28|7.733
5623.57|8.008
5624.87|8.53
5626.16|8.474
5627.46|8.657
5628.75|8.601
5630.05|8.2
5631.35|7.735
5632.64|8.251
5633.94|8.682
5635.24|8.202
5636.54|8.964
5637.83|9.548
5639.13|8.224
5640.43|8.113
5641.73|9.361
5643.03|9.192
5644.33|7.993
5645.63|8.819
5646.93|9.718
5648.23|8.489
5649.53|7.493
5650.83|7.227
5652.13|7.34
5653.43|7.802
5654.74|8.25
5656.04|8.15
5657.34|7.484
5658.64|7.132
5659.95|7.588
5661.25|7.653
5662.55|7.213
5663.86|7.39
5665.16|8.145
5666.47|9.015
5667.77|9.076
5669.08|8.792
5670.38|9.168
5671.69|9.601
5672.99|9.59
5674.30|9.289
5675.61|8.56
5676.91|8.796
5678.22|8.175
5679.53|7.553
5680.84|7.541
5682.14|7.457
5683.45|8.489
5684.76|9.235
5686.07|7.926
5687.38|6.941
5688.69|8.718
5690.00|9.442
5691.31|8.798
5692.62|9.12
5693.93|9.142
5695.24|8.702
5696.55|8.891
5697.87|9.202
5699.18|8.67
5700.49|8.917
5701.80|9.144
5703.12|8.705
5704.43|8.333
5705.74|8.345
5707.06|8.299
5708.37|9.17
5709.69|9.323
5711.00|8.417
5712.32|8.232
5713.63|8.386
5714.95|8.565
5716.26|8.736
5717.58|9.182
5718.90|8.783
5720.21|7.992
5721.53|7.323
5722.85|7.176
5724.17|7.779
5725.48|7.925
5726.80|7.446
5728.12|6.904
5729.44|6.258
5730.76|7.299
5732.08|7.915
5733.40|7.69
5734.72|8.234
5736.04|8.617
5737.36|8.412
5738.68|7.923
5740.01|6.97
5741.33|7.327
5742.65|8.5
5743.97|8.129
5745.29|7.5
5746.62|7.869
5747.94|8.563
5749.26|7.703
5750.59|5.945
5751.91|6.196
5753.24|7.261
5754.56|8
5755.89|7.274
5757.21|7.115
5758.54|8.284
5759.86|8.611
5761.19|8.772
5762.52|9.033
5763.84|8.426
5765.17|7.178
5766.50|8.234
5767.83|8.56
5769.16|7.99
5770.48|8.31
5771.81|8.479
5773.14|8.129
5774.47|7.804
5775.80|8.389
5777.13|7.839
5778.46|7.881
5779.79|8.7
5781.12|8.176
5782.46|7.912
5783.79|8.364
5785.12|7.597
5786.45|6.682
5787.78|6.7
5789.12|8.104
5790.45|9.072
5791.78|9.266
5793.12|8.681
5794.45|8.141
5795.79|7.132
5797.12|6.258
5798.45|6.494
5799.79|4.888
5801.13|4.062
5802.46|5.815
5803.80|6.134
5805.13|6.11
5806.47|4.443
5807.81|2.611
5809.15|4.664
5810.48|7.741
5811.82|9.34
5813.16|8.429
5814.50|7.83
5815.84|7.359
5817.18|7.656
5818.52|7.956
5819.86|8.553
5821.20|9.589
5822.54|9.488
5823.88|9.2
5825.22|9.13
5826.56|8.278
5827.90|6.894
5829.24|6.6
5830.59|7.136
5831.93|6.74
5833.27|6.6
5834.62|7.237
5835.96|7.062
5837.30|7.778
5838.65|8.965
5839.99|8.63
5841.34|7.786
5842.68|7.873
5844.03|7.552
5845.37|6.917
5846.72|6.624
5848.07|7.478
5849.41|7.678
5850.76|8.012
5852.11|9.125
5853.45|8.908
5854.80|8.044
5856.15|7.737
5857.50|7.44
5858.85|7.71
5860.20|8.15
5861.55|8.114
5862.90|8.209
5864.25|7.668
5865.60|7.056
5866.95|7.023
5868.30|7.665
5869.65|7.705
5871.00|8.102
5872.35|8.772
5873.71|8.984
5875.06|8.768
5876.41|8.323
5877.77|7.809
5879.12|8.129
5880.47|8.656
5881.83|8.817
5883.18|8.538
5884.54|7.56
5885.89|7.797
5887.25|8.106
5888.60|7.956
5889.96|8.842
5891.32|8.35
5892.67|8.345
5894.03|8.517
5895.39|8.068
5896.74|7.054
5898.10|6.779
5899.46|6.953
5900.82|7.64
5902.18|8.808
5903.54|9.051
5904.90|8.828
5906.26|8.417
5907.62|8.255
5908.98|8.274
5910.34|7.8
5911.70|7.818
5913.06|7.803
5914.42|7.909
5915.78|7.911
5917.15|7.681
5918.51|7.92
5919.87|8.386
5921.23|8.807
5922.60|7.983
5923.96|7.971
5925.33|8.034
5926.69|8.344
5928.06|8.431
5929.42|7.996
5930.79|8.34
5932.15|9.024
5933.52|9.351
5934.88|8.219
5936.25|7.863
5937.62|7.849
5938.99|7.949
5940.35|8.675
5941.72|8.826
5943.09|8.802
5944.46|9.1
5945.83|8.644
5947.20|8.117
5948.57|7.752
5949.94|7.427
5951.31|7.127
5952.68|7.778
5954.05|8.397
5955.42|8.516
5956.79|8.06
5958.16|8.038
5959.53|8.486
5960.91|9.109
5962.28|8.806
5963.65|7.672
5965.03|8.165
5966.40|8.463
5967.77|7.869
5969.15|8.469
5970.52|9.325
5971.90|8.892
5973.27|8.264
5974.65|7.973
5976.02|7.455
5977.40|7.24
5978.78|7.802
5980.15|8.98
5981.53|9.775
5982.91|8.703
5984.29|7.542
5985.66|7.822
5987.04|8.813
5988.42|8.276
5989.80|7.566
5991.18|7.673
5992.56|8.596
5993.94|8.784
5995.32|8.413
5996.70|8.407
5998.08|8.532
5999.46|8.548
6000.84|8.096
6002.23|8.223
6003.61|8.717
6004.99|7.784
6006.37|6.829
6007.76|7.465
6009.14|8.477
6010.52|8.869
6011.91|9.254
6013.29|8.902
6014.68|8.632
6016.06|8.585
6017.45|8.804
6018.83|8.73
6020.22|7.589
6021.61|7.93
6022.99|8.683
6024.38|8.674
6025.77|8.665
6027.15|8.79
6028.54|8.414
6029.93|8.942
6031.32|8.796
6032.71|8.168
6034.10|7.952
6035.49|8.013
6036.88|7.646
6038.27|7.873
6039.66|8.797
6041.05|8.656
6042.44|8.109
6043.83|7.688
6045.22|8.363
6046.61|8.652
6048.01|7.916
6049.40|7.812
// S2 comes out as 0.30 mag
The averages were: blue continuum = 8.38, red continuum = 8.33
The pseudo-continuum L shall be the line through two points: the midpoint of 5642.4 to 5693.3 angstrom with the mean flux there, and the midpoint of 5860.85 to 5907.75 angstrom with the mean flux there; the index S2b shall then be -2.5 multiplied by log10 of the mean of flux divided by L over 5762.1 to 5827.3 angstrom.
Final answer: 0.081 mag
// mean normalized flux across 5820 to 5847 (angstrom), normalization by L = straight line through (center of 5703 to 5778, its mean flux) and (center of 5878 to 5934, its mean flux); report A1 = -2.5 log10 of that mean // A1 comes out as 0.03 mag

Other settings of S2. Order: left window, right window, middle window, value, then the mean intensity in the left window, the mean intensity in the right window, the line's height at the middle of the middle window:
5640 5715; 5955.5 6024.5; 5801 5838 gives 0.17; 8.45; 8.33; 8.4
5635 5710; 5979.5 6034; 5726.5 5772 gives 0.09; 8.47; 8.42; 8.46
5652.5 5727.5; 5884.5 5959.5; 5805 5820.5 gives 0.19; 8.4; 8.16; 8.27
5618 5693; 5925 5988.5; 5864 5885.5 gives 0.03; 8.28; 8.31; 8.3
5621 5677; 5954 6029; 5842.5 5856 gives 0.07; 8.36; 8.36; 8.36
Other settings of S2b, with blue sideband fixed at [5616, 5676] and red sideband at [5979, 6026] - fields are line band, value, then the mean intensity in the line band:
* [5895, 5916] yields 0.051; 7.96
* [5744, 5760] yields 0.106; 7.52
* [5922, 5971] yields 0.008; 8.3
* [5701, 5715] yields -0.046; 8.63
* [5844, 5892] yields 0.042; 8.02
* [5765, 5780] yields 0.021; 8.14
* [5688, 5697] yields -0.089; 8.97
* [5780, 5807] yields 0.179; 7.04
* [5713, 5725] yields 0.009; 8.21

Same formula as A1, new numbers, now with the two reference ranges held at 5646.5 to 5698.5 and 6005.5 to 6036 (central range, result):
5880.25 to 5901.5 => 0.05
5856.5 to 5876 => 0.06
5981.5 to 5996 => 0.01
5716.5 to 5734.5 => 0.09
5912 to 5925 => 0.05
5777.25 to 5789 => 0.08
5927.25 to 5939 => 0.01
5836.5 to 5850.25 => 0.09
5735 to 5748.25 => 0.05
